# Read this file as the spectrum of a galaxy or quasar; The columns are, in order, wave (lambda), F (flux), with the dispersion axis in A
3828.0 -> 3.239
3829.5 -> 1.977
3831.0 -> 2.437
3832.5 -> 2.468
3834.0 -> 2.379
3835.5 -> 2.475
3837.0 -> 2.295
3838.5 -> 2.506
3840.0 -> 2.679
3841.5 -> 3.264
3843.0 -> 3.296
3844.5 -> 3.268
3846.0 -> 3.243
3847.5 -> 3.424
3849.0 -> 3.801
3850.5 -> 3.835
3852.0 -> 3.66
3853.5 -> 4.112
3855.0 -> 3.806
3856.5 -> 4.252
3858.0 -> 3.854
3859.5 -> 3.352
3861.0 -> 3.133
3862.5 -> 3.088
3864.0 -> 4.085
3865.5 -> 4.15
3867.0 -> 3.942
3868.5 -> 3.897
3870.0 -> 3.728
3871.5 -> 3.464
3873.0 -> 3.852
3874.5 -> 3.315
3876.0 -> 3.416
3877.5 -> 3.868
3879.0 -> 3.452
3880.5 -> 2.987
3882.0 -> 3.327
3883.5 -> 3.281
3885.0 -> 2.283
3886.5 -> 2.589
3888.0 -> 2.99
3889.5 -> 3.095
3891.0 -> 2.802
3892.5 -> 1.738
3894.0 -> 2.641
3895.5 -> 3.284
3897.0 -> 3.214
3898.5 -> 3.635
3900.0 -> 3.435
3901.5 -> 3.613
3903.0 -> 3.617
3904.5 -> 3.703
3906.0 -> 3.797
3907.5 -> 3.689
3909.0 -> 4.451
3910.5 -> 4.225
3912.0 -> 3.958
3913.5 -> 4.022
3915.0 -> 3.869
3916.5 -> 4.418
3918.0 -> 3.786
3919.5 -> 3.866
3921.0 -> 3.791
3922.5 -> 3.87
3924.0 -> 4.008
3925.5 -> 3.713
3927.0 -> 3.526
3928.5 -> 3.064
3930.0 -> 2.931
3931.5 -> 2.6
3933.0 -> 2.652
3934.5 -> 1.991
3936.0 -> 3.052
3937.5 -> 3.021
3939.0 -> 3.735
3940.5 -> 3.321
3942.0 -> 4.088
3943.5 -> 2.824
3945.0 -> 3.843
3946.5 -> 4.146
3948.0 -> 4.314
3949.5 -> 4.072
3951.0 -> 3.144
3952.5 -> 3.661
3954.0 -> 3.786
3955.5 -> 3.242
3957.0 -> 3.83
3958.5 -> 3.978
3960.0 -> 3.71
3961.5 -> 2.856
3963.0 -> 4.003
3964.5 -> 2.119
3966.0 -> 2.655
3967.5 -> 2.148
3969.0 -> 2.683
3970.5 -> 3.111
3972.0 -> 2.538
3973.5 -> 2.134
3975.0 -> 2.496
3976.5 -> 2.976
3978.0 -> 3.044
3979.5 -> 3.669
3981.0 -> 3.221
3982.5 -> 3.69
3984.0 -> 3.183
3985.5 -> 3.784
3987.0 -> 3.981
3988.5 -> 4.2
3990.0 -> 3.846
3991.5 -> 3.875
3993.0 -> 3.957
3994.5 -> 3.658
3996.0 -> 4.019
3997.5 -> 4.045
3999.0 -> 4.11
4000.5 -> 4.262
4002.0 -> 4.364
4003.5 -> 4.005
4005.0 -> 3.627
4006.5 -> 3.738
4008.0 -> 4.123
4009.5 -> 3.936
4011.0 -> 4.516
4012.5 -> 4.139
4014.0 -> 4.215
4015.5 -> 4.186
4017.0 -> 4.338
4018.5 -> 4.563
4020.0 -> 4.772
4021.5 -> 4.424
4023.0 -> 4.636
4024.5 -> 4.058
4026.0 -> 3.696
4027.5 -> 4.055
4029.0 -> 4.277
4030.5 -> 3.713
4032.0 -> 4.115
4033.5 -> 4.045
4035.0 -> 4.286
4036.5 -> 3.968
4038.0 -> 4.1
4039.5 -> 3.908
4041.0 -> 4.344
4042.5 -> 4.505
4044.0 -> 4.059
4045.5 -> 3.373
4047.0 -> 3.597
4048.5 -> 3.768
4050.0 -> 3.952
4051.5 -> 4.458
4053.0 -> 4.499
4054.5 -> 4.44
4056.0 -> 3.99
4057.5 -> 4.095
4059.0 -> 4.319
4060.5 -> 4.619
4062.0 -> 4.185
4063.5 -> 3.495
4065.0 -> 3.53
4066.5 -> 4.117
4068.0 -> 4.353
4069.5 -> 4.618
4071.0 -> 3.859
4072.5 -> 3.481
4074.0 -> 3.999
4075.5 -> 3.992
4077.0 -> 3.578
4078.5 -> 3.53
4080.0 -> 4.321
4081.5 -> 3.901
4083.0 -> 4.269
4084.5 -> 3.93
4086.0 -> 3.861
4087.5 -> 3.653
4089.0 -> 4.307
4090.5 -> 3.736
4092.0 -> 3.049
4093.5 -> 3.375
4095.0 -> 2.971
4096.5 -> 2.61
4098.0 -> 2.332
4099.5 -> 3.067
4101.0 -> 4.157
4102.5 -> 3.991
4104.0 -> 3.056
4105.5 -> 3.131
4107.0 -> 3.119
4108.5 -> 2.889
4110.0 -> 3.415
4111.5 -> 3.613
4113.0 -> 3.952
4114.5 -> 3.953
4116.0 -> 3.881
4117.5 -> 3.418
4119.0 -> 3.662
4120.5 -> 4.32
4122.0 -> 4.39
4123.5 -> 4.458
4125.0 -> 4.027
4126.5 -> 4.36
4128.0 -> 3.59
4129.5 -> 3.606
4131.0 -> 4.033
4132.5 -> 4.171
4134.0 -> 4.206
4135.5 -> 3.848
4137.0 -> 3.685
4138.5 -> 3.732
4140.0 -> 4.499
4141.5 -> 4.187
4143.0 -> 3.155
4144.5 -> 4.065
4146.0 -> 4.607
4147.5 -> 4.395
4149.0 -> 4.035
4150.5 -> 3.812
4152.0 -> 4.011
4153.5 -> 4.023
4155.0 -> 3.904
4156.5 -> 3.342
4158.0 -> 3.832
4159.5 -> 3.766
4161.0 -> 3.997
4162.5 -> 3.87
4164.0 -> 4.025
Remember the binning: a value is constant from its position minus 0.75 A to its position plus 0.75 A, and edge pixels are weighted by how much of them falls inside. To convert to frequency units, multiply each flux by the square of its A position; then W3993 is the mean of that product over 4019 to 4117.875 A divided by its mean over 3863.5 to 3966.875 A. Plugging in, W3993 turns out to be 1.2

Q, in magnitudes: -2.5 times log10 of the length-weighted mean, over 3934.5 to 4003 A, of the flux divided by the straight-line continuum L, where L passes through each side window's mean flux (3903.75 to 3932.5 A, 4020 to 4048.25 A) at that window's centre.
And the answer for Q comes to 0.127 mag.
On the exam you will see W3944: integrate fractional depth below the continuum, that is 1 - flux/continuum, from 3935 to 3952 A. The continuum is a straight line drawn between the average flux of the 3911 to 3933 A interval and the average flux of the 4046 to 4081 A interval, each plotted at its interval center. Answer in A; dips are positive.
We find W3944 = 0.6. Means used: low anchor 3.64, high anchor 4.03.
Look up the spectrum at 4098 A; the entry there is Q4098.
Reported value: 2.332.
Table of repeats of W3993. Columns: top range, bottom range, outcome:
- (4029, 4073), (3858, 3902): 1.34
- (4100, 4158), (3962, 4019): 1.15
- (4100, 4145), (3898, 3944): 1.18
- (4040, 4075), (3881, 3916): 1.31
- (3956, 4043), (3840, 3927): 1.13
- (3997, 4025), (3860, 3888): 1.32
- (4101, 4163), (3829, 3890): 1.35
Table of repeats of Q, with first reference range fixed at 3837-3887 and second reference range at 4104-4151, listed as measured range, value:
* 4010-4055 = -0.124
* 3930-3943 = 0.171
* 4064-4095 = -0.017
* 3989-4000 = -0.082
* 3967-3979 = 0.330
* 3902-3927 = -0.111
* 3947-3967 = 0.035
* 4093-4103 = 0.195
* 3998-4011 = -0.106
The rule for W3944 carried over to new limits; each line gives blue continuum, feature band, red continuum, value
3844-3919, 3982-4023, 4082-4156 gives -4.7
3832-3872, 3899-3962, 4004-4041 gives 2.2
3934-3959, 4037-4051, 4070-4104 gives -1.4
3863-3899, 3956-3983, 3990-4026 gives 5.8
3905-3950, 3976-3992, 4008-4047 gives 1.4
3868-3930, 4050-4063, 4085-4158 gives -2.2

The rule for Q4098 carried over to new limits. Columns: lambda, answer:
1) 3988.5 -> 4.2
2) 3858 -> 3.854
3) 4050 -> 3.952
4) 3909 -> 4.451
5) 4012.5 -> 4.139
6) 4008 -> 4.123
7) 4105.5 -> 3.131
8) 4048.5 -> 3.768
